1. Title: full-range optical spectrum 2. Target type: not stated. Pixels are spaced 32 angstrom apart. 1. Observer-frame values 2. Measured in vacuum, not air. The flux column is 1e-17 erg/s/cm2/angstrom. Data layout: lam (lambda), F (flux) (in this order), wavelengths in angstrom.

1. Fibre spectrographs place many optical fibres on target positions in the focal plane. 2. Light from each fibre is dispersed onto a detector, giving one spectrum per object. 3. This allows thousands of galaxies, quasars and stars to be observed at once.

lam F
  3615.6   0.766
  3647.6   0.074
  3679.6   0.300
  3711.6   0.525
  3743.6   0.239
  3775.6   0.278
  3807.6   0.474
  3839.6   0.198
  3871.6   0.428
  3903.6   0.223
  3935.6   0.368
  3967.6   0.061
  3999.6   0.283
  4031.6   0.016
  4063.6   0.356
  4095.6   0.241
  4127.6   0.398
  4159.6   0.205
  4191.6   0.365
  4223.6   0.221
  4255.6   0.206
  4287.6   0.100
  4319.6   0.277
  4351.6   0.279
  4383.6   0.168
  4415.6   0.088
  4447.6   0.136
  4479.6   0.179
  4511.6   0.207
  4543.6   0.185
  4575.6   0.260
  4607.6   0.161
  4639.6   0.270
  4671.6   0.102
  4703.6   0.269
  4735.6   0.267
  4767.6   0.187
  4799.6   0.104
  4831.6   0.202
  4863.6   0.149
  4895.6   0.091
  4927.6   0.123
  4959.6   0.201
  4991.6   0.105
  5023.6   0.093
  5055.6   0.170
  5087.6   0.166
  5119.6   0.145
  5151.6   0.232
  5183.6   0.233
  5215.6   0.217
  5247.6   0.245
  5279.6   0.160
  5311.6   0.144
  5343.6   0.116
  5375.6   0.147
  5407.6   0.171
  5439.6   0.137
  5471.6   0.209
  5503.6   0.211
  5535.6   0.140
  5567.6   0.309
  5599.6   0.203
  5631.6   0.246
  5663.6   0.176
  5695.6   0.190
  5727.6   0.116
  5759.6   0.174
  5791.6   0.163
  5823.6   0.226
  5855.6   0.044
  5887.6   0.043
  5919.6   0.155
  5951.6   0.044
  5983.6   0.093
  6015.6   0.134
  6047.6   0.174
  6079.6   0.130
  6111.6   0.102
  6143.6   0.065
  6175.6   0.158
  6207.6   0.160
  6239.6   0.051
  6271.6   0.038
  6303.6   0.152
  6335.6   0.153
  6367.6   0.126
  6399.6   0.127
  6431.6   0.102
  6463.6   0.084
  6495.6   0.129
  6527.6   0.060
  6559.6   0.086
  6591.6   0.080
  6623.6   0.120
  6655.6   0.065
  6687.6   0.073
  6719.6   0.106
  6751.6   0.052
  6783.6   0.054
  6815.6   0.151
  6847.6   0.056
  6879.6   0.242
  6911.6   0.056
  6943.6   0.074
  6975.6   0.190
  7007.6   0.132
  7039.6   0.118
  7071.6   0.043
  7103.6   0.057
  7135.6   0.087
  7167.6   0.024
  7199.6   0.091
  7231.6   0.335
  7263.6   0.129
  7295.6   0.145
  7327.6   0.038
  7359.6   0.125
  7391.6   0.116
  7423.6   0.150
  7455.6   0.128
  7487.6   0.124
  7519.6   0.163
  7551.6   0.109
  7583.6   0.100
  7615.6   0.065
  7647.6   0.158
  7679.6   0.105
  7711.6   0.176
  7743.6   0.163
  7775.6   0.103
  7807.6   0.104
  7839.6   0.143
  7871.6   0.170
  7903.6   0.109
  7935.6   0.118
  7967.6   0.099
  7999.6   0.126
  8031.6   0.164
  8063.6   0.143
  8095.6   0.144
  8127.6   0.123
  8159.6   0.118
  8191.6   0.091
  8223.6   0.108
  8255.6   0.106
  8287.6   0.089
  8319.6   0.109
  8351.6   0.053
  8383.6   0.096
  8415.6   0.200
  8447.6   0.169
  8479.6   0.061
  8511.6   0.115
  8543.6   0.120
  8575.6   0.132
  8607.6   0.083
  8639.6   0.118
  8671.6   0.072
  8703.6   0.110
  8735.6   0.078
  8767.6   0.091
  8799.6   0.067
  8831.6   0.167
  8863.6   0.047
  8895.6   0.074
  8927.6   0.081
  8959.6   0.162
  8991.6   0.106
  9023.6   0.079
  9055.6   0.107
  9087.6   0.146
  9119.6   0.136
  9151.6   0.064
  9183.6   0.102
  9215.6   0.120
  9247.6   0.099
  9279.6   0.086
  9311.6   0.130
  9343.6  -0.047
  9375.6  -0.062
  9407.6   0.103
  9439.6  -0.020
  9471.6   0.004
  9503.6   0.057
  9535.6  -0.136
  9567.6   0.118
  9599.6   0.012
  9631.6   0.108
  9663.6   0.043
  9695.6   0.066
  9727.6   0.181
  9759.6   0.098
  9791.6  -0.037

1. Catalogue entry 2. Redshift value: 0.941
